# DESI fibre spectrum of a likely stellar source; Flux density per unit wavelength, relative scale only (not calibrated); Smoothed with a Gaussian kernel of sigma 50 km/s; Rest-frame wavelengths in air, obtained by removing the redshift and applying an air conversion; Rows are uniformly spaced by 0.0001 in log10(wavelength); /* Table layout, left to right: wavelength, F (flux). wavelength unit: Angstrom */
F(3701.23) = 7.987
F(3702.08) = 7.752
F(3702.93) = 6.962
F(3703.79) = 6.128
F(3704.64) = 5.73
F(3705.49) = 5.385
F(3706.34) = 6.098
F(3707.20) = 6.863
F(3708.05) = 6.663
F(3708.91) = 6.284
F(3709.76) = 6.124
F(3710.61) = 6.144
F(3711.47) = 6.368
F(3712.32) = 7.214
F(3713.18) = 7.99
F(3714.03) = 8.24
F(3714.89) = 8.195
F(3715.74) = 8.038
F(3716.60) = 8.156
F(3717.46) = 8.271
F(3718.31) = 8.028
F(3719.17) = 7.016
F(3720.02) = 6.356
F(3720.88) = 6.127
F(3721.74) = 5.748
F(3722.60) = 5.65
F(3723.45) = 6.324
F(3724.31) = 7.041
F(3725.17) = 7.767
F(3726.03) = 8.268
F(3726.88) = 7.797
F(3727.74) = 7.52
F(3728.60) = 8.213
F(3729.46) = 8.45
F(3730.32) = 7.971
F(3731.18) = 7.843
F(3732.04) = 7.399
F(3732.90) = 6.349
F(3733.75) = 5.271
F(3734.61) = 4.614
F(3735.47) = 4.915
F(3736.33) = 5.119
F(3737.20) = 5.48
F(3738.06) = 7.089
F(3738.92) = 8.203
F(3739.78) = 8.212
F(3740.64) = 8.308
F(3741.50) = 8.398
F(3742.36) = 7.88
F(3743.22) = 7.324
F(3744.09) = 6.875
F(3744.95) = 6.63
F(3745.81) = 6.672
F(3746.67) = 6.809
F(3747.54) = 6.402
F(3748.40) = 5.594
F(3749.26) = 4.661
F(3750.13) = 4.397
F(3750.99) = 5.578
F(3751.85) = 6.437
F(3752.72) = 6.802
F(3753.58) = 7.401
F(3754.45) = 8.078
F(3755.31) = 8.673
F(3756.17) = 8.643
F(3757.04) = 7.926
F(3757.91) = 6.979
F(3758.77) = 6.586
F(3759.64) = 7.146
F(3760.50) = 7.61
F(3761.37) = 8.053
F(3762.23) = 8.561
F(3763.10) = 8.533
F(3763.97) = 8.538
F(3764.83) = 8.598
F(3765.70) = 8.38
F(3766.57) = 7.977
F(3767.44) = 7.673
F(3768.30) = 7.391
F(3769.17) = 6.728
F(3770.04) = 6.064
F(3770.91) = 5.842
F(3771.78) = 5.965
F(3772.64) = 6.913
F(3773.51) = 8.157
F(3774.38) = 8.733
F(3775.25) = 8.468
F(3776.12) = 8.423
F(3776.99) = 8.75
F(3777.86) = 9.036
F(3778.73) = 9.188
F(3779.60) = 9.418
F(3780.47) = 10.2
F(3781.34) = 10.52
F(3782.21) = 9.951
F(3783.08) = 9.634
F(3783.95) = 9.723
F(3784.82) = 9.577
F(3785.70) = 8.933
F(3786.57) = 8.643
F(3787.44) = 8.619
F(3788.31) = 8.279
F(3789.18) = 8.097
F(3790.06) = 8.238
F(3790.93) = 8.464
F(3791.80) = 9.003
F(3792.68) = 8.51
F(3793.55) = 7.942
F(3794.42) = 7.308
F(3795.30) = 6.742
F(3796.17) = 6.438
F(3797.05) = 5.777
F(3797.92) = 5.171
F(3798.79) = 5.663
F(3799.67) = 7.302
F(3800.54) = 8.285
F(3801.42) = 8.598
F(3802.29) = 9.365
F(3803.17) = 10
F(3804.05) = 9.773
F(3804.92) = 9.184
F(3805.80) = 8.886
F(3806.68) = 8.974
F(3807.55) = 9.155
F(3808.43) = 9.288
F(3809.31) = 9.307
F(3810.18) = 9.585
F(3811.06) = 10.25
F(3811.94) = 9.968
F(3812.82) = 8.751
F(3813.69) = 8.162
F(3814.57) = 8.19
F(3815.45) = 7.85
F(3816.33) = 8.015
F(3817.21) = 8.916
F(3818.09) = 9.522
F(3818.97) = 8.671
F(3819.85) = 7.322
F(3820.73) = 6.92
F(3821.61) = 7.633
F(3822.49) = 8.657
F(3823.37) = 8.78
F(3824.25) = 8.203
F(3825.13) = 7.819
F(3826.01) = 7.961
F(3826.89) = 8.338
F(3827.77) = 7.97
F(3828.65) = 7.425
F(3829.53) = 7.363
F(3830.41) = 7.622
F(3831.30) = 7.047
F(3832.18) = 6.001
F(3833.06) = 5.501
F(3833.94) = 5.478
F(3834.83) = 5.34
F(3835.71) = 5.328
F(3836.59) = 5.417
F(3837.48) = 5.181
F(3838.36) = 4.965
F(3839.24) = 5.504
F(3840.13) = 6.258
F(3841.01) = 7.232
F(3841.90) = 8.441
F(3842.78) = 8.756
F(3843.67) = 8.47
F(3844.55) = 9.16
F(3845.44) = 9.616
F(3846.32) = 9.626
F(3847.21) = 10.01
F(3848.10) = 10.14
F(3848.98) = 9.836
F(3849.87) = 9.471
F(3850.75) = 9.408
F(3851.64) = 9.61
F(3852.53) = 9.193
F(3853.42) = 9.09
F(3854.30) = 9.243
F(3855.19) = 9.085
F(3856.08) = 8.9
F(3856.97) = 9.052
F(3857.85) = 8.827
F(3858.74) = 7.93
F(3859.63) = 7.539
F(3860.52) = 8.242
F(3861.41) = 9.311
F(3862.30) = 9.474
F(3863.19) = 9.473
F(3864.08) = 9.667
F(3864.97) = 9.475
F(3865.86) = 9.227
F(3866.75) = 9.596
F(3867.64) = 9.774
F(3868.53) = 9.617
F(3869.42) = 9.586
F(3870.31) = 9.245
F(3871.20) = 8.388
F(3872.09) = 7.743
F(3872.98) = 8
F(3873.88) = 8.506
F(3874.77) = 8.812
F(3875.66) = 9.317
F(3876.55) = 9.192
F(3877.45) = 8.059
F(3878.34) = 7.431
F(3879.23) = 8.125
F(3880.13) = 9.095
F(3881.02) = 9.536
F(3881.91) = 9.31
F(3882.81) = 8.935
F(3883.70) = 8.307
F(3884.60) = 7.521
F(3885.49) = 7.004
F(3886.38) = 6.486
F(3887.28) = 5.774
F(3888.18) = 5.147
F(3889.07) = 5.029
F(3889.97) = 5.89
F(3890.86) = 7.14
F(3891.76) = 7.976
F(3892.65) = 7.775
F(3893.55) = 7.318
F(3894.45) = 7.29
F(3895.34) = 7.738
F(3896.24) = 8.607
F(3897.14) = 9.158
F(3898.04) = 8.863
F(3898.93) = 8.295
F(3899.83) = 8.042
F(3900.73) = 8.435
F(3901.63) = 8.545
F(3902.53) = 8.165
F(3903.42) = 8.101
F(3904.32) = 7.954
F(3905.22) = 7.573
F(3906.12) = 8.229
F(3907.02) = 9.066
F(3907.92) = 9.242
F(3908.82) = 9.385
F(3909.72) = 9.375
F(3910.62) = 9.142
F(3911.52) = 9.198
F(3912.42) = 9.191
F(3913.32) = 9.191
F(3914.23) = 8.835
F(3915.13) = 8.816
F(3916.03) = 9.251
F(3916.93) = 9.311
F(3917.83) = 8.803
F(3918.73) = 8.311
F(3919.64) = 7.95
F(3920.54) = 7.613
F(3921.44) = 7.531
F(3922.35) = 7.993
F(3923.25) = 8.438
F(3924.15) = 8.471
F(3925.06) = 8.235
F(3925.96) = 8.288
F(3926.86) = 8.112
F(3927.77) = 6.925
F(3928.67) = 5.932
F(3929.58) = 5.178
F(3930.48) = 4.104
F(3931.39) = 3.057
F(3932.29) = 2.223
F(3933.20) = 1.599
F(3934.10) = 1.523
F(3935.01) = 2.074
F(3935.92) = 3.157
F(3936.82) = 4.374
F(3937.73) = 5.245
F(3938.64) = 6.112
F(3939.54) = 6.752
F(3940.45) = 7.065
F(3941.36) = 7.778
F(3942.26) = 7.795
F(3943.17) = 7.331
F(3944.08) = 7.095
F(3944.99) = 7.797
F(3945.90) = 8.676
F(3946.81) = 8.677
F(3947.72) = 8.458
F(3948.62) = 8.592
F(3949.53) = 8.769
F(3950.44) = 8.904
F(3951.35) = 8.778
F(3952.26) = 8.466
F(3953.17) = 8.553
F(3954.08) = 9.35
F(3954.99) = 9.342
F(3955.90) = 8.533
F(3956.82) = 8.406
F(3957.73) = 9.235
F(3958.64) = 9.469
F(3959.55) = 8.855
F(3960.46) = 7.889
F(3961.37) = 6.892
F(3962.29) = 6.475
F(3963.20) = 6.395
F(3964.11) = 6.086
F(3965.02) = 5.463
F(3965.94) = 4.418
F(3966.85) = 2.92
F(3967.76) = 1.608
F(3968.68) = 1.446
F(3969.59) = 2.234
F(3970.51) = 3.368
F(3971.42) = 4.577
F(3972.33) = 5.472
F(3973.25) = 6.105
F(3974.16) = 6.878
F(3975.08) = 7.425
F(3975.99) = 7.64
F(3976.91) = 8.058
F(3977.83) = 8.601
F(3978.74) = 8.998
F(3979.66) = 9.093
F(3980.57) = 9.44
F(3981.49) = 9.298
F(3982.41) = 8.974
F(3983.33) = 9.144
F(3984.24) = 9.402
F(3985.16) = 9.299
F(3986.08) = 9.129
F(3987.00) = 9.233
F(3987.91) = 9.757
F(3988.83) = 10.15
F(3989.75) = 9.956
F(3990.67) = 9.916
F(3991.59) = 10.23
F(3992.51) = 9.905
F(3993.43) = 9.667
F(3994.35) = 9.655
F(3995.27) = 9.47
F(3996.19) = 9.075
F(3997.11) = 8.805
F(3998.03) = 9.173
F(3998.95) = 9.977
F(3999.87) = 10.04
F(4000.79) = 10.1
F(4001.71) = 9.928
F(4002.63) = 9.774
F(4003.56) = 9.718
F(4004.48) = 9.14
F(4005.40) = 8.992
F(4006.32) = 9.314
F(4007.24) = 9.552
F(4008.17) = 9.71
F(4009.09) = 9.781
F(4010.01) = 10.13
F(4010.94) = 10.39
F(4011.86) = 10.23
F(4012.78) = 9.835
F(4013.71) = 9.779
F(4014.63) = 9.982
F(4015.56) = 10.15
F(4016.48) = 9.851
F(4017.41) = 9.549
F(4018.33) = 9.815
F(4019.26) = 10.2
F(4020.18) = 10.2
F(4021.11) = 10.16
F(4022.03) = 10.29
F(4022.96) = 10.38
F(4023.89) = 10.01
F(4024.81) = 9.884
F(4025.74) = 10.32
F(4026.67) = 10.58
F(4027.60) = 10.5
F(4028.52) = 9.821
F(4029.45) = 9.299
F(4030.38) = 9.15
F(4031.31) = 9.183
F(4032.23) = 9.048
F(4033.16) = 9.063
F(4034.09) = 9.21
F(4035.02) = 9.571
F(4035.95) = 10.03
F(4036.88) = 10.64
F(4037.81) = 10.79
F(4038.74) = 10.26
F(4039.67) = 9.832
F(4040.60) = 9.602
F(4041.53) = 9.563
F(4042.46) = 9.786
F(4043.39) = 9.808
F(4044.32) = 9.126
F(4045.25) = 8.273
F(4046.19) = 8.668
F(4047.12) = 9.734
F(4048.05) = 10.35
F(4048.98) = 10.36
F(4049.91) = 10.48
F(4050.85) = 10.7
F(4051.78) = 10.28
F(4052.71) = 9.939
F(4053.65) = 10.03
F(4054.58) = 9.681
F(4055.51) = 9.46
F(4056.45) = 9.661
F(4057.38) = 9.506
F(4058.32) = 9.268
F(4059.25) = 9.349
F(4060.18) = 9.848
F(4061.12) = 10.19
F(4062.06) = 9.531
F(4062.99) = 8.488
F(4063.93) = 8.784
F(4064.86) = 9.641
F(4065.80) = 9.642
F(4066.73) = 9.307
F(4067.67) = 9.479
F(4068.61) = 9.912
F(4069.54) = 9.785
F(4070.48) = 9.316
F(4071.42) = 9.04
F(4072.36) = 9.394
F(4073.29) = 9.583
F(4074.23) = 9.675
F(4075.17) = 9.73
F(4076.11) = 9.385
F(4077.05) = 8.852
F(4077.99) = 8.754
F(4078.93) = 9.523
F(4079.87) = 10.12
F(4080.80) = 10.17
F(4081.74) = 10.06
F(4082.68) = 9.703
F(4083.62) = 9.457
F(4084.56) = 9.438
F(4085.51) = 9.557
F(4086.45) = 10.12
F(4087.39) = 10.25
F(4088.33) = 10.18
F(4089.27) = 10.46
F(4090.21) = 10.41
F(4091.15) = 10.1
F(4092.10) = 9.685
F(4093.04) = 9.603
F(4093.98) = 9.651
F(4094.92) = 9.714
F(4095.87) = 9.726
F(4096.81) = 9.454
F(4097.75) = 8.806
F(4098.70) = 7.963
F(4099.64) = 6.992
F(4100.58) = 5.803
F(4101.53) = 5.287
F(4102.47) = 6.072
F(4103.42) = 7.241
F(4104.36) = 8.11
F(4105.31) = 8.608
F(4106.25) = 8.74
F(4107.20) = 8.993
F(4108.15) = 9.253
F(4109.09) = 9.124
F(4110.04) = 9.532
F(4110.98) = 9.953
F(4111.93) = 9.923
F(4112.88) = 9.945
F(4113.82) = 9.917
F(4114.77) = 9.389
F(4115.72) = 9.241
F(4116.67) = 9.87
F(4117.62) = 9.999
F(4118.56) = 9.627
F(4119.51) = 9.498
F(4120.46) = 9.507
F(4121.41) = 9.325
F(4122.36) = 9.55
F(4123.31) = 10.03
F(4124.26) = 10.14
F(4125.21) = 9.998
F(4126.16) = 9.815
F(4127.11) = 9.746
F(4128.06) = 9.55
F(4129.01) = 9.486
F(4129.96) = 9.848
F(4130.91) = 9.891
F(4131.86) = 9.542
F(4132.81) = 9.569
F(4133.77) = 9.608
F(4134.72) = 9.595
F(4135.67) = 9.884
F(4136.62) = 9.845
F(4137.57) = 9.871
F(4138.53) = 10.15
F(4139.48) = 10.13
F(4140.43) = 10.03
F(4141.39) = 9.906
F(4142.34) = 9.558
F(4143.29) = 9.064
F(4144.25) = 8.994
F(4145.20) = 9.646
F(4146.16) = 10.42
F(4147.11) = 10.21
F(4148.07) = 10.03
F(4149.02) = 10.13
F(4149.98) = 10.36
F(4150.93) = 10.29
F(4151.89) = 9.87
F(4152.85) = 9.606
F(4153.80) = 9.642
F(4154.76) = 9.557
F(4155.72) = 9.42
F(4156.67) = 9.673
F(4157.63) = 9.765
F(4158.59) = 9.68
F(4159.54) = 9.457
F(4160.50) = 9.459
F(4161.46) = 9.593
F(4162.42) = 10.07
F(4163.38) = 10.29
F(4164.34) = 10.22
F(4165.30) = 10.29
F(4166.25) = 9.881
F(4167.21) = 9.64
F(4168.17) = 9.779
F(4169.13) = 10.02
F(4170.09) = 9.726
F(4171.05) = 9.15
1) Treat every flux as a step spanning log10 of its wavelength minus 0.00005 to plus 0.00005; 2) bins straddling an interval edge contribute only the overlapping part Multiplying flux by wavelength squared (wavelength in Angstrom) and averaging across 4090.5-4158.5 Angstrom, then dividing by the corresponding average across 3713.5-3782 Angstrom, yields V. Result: 1.5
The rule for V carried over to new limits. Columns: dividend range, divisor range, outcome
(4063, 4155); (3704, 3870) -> 1.42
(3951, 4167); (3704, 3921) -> 1.32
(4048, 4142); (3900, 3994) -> 1.36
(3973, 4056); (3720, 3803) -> 1.45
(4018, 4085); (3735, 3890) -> 1.37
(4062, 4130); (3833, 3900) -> 1.28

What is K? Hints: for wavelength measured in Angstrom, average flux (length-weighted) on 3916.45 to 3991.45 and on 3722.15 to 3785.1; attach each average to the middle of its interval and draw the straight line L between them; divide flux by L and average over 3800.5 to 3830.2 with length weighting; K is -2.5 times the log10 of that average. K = -0.165 mag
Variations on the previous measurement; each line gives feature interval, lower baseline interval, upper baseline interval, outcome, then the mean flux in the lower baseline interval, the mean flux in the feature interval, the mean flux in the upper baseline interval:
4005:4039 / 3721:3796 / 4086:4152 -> -0.11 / 7.58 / 9.88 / 9.44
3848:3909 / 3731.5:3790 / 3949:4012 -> -0.07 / 7.59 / 8.46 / 8.27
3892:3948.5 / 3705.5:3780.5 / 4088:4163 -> 0.12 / 7.25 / 7.41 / 9.45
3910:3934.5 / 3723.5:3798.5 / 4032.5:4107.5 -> 0.18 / 7.58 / 7.18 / 9.39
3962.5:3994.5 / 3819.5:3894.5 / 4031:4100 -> 0.21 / 8.06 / 7.4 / 9.61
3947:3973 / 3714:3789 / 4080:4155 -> 0.27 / 7.55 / 6.76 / 9.47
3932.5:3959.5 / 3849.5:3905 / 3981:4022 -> 0.27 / 8.4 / 7.15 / 9.7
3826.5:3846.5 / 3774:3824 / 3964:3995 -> 0.19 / 8.57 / 7.01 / 7.49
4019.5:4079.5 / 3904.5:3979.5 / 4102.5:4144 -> -0.14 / 7.06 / 9.68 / 9.51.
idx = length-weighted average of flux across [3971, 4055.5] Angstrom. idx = 9.49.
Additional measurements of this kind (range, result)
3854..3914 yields 8.41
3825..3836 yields 6.86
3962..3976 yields 4.8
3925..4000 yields 7.3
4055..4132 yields 9.36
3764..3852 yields 8.13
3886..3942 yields 7.2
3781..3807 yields 8.37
